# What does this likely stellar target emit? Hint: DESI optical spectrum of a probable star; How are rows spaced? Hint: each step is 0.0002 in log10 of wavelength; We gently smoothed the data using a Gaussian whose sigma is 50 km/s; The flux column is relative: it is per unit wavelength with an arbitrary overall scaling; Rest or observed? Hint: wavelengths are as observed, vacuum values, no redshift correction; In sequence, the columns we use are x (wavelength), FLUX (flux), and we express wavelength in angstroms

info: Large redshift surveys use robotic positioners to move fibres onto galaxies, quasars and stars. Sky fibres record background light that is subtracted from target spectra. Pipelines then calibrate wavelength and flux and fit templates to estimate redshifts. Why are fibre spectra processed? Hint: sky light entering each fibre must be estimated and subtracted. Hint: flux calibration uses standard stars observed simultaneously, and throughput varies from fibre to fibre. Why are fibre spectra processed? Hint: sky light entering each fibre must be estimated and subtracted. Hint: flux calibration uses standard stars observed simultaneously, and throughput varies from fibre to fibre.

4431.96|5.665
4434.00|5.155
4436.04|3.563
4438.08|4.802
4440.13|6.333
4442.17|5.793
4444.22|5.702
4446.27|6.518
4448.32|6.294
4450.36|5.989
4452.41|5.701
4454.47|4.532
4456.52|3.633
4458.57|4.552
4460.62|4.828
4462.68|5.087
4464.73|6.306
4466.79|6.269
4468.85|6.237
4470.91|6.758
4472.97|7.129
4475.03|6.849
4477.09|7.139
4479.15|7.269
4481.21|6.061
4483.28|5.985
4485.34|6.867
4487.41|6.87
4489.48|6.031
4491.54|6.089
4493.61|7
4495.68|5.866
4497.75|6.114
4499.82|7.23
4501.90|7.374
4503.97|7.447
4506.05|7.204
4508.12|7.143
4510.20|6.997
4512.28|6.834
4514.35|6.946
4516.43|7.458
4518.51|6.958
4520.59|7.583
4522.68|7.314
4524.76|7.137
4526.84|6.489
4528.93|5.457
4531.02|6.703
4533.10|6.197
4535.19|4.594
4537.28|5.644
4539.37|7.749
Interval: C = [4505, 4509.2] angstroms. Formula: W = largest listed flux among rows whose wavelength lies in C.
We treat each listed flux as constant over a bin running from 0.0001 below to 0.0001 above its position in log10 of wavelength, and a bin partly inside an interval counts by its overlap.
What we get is 7.204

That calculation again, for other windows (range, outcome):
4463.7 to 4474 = 7.129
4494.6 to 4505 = 7.447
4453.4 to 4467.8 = 6.306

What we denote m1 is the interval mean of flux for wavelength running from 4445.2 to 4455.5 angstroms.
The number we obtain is 5.8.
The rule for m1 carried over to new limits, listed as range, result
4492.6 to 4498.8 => 6.33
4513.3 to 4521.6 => 7.24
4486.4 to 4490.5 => 6.44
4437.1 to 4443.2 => 5.64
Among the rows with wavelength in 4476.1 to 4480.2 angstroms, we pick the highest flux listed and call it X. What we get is 7.269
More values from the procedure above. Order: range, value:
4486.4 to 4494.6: 7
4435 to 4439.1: 4.802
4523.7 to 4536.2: 7.137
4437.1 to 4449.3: 6.518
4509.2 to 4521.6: 7.583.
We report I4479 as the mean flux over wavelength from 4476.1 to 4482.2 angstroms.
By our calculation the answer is 6.83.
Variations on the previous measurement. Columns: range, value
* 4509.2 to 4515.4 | 6.93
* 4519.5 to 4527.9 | 7.12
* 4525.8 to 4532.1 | 6.22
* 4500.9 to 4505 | 7.42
